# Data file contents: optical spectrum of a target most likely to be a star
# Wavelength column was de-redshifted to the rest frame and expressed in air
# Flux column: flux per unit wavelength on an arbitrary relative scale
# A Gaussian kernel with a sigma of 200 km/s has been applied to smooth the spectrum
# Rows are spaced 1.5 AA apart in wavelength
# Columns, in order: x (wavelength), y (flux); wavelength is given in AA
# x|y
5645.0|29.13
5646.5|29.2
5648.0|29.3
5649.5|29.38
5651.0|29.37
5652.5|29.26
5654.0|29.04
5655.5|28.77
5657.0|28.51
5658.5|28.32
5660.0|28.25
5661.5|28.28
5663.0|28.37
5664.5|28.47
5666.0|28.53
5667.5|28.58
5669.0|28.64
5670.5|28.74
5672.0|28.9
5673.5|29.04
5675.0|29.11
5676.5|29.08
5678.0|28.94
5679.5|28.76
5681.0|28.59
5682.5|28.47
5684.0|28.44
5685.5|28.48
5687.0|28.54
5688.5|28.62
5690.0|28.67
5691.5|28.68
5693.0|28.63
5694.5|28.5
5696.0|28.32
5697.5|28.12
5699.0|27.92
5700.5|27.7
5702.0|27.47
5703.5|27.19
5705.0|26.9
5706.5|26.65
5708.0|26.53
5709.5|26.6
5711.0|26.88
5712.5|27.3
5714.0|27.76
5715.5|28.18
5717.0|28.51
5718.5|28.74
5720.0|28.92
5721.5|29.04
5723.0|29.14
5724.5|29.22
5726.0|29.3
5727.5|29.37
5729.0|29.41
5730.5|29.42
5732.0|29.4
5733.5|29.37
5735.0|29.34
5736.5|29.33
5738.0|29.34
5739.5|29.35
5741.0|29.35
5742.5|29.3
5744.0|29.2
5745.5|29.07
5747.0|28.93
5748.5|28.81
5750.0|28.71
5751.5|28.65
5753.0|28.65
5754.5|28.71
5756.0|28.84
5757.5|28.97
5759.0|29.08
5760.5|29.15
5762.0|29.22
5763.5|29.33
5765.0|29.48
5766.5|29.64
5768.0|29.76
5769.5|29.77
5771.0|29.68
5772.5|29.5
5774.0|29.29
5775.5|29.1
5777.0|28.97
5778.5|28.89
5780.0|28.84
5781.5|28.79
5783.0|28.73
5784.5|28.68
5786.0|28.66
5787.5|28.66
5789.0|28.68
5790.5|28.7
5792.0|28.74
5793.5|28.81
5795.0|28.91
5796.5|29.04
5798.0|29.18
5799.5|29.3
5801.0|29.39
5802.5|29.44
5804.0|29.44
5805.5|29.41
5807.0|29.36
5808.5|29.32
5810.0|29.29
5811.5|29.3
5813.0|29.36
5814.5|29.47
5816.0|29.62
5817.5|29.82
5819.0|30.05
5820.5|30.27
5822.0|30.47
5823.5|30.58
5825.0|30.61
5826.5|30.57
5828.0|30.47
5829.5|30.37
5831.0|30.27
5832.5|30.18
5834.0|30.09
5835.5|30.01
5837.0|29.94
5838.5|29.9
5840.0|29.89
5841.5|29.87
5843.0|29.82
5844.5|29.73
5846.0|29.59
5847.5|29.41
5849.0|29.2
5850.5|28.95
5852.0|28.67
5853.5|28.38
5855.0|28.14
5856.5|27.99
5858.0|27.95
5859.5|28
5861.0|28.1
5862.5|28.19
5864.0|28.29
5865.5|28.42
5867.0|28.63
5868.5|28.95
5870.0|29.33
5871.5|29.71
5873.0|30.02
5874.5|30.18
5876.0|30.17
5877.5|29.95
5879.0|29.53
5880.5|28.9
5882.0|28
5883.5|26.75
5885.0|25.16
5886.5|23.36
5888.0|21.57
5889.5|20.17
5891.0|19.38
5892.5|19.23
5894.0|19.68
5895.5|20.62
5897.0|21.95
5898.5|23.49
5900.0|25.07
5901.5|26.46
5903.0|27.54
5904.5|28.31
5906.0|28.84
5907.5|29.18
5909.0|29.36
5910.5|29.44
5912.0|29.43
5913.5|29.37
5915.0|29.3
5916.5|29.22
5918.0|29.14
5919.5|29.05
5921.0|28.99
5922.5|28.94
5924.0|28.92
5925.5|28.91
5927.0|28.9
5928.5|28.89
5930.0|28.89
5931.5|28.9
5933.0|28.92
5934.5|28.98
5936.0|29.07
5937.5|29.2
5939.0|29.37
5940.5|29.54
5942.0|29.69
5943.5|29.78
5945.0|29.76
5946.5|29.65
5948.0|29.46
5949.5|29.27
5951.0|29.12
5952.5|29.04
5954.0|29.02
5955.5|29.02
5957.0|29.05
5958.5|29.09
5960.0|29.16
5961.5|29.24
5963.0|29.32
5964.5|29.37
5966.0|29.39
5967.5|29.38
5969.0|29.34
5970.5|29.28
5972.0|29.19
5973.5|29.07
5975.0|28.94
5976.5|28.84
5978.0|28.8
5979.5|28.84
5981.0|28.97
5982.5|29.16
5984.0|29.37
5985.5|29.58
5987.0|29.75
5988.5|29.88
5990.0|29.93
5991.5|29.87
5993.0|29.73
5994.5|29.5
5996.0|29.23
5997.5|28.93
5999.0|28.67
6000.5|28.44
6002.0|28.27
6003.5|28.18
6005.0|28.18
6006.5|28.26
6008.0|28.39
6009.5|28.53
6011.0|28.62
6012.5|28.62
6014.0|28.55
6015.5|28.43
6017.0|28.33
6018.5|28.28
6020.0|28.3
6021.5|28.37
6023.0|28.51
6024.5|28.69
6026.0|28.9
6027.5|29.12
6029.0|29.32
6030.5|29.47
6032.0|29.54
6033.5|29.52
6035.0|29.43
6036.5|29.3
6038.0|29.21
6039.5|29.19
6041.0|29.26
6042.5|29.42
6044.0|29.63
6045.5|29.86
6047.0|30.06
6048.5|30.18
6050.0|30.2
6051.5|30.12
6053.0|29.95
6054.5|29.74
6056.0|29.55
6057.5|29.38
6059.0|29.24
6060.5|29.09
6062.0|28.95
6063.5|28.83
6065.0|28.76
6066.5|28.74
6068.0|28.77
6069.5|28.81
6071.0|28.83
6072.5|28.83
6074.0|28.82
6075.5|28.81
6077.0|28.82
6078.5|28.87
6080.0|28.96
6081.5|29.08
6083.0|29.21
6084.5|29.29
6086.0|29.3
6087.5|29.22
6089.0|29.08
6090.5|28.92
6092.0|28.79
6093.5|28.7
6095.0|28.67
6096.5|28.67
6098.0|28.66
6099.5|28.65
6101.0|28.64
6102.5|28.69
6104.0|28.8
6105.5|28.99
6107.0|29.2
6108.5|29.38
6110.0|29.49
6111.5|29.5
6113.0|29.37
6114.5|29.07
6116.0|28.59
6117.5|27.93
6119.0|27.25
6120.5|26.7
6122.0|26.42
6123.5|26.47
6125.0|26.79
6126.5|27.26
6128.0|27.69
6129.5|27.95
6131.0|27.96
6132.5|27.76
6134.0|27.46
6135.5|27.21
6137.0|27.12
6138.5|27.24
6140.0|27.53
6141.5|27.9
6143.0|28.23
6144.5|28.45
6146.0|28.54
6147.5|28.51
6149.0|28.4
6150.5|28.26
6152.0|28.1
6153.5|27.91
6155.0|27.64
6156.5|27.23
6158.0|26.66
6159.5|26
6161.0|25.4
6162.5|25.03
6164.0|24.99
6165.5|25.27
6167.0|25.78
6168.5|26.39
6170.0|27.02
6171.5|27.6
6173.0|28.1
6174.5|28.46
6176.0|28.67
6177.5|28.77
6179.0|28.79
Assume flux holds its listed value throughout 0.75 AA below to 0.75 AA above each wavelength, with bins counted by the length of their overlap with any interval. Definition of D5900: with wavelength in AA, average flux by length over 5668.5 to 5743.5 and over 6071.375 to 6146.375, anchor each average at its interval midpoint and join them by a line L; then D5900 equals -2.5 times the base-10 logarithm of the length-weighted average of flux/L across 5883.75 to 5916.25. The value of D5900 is 0.13 mag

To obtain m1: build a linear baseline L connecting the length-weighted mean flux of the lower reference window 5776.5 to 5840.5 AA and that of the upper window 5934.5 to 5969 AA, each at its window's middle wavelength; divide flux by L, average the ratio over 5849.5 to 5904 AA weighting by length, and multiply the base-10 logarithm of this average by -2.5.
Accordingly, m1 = 0.11 mag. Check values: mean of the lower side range 29.5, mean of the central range 26.5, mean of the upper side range 29.3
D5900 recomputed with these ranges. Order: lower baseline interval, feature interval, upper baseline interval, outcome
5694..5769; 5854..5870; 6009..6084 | 0.02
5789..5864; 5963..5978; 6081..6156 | -0.01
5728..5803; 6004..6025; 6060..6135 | 0.01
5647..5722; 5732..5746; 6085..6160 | -0.04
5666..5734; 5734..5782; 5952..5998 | -0.02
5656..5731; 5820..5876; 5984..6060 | -0.03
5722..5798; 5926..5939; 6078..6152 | -0.01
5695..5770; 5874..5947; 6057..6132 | 0.05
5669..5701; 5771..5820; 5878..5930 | -0.06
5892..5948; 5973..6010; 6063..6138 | -0.03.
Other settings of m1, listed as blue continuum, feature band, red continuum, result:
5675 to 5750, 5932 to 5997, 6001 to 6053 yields -0.014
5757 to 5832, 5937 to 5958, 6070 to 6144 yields -0.017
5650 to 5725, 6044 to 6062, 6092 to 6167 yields -0.069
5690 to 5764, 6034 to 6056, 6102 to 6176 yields -0.069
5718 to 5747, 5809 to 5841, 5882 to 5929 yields -0.089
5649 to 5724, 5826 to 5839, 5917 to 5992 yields -0.050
